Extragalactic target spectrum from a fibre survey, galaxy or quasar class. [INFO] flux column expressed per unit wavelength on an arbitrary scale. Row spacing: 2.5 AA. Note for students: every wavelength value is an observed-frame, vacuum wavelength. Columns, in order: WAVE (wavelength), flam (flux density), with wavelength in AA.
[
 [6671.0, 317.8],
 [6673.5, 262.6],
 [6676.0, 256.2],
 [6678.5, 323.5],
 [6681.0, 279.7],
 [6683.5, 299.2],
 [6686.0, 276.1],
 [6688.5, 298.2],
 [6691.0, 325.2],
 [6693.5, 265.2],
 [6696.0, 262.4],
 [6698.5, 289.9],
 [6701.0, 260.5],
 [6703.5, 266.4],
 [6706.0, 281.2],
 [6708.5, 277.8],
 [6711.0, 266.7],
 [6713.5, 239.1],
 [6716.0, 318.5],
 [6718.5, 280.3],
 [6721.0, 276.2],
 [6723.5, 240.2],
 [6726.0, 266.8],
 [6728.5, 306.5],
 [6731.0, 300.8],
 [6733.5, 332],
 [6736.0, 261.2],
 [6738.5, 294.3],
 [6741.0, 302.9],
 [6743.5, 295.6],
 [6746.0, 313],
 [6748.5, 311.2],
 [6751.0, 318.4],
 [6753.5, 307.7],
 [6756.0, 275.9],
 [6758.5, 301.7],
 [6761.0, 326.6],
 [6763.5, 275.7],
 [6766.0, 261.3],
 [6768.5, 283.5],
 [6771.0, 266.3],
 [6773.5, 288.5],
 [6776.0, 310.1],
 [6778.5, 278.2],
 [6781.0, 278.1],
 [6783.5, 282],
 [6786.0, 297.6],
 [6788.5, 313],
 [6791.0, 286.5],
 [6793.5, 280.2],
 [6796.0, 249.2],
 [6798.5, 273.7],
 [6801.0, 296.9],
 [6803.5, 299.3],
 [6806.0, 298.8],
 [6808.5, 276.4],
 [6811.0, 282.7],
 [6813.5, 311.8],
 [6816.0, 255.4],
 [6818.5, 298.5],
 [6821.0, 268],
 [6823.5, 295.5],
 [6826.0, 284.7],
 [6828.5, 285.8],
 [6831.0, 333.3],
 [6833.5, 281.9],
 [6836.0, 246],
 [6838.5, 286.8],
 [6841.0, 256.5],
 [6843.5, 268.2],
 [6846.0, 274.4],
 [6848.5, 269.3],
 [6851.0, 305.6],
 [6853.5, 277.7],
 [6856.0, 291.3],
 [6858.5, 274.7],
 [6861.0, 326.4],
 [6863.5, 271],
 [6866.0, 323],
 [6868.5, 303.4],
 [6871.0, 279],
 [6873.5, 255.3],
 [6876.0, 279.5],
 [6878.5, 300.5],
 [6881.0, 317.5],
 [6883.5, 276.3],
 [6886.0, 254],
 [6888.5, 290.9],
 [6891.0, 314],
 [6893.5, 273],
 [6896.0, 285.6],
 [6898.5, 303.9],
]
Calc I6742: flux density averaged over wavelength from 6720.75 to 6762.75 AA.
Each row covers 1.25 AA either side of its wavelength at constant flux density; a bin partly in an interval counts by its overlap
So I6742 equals 296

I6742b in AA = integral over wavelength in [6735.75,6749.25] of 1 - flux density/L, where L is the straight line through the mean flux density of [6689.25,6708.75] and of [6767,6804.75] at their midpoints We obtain -0.8 AA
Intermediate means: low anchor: 279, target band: 298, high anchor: 285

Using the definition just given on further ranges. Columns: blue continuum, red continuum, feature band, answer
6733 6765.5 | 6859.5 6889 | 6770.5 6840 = 2.1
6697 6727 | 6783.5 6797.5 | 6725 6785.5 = -3.1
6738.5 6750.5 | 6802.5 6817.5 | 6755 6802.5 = 1.6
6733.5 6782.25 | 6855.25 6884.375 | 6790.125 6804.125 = 0.6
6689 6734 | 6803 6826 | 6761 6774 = 0.2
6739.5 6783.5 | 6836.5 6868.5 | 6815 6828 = 0.3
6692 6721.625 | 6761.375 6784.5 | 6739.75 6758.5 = -1.6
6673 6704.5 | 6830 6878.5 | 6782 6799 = 0.0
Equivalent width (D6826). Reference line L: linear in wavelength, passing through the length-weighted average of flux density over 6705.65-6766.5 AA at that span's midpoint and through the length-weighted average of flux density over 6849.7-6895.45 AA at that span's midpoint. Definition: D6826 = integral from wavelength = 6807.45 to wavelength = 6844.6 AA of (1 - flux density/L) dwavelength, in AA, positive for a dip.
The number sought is 0.95 AA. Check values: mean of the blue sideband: 290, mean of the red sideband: 290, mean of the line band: 282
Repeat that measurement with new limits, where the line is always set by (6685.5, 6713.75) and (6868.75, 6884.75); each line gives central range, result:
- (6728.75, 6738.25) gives -0.7 AA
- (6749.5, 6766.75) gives -1.0 AA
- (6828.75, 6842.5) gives 0.1 AA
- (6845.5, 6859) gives 0.1 AA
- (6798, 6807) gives -0.4 AA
